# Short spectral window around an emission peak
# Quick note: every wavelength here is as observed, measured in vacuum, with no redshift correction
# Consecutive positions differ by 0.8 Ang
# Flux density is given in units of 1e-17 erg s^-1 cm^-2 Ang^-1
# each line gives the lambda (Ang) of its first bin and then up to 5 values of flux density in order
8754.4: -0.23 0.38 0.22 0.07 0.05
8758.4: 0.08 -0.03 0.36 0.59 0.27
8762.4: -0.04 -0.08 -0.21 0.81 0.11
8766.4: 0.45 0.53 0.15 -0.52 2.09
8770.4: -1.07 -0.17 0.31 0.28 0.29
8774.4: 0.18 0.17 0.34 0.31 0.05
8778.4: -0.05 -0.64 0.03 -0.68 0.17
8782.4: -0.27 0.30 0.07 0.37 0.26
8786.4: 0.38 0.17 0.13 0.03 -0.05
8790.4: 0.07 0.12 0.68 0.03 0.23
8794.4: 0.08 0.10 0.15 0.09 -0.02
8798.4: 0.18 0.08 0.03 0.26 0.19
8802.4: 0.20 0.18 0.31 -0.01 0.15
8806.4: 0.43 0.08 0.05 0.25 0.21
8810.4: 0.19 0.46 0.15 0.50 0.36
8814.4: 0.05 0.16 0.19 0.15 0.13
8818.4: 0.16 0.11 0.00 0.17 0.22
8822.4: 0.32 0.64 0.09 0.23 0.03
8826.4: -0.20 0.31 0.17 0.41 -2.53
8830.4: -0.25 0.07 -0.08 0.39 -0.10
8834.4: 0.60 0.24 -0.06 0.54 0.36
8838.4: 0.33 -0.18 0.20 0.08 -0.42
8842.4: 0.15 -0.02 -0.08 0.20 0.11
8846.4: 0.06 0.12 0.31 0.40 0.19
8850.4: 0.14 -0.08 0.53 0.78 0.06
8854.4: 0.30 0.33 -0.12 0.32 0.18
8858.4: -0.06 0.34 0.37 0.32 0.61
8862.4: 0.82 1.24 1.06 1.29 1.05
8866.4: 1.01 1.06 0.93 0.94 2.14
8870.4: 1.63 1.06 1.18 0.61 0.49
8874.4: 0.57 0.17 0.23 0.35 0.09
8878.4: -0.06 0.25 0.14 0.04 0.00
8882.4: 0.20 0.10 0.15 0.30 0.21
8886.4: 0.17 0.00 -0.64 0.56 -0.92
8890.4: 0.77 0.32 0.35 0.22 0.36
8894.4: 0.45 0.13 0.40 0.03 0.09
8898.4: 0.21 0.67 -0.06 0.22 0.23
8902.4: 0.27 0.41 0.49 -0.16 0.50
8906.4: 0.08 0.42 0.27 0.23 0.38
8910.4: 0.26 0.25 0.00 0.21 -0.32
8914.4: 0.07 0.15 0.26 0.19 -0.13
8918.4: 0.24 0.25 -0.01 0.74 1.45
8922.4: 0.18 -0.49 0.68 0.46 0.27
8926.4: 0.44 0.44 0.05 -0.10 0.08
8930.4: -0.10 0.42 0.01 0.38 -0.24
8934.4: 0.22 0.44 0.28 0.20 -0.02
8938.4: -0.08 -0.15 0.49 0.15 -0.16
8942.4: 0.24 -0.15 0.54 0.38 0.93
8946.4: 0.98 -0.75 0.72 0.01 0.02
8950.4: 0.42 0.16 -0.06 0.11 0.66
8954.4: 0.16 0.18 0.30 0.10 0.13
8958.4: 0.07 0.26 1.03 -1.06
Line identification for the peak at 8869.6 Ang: [O II]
